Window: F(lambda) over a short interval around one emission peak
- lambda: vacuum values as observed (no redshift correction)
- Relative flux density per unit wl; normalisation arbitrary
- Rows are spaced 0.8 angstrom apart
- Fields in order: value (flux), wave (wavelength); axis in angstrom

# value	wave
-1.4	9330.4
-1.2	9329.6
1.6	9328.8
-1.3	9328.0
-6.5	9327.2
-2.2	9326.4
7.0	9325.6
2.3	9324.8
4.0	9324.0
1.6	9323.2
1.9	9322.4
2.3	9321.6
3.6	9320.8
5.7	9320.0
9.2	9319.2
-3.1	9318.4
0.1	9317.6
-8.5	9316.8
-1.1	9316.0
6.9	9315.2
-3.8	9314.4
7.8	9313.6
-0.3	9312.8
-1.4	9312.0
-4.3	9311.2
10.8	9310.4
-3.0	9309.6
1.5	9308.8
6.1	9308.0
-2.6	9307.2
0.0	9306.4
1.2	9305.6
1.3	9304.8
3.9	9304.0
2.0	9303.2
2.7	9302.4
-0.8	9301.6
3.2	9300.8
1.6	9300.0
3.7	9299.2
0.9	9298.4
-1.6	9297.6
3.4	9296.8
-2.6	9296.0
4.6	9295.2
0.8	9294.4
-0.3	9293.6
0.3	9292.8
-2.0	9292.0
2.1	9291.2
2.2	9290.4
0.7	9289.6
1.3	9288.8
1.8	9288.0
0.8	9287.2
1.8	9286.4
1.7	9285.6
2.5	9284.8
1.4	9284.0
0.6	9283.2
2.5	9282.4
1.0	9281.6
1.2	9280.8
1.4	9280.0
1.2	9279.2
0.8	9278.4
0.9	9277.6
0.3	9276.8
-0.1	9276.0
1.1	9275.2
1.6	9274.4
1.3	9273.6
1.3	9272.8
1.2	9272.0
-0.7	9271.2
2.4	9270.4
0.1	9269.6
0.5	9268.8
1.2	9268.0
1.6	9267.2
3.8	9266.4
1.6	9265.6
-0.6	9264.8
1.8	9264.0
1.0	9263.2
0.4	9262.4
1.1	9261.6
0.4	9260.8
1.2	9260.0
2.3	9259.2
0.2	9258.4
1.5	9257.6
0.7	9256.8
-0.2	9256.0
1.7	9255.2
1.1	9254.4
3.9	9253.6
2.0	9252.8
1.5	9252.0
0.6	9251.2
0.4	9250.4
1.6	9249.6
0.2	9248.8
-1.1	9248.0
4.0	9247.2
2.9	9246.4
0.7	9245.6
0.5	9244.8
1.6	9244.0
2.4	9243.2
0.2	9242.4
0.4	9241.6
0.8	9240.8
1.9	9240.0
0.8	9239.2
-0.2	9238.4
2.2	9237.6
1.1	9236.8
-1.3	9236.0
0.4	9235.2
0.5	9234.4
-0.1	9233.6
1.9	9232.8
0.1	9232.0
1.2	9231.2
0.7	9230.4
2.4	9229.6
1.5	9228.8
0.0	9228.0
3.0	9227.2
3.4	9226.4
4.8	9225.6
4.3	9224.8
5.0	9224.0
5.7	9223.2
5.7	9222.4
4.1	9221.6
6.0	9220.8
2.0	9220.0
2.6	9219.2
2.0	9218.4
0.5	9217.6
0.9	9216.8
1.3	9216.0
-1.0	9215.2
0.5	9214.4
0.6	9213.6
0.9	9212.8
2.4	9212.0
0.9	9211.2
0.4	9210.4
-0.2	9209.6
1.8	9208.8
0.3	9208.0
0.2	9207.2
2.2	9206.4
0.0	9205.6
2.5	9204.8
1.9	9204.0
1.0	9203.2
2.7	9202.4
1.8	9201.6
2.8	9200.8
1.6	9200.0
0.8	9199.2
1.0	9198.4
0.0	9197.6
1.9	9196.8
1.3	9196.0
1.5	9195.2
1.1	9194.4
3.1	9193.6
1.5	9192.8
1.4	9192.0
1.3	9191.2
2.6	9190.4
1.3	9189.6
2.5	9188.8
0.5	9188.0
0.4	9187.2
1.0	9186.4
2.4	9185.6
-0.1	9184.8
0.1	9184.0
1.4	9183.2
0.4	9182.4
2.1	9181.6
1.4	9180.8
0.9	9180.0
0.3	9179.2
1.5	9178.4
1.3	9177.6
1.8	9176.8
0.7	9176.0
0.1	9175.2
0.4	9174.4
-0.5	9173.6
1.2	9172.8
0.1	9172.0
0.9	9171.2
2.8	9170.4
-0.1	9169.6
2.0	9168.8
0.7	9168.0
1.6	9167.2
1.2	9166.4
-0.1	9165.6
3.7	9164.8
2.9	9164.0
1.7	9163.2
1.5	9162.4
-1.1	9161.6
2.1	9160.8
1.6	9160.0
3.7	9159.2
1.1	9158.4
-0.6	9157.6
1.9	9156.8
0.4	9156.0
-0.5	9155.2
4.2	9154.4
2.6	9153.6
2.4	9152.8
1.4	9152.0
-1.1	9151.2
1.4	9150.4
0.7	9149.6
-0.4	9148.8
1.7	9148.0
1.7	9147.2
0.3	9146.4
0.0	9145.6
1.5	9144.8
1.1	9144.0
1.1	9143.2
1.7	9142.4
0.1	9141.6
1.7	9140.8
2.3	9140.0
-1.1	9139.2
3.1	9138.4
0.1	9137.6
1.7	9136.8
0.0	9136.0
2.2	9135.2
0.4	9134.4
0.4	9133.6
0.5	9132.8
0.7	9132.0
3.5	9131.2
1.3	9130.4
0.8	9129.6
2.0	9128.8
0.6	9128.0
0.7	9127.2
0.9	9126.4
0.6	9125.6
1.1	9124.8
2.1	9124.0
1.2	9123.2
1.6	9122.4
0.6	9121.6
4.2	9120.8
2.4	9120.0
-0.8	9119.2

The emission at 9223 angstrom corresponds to H-beta 4861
